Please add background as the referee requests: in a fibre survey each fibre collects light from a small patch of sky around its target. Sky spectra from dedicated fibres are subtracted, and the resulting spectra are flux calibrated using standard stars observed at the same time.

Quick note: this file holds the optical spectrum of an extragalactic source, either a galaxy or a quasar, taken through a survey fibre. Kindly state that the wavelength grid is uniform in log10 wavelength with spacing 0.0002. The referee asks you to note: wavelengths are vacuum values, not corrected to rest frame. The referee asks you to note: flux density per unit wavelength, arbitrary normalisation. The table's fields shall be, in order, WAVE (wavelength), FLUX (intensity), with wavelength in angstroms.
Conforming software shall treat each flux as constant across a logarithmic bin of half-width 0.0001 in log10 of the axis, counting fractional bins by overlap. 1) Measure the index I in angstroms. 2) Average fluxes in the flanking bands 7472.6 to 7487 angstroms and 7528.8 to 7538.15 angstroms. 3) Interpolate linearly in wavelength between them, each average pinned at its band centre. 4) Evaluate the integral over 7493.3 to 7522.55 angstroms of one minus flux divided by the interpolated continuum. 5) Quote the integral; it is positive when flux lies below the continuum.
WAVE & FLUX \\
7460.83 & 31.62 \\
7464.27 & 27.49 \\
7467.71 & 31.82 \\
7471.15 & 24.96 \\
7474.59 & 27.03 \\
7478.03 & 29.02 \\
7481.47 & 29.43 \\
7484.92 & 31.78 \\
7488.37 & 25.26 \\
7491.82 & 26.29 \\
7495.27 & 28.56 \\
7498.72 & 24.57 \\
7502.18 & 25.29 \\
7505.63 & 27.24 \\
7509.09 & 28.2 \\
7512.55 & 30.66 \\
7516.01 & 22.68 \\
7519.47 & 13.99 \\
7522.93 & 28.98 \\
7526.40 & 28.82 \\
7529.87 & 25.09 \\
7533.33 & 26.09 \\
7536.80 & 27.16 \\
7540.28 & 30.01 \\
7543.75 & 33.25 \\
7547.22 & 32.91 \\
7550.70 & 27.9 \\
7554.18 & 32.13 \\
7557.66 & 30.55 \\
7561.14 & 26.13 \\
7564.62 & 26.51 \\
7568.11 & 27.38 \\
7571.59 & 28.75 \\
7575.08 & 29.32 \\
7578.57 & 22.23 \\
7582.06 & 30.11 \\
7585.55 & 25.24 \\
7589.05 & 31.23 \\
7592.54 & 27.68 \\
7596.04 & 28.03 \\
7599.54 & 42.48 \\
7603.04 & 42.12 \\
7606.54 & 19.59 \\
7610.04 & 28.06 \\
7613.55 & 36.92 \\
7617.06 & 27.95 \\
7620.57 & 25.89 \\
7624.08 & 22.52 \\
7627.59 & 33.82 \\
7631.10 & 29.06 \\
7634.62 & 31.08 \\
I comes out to 2.4 angstroms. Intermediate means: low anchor 29.1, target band 25.3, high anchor 26.2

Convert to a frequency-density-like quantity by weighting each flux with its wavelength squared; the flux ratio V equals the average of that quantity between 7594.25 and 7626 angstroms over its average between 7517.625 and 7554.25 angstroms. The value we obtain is 1.1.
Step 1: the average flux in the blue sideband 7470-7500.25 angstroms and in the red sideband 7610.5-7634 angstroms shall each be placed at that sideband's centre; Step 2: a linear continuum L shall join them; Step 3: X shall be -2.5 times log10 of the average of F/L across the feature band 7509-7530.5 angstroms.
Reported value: 0.109 mag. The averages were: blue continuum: 27.5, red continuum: 29.4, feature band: 25.3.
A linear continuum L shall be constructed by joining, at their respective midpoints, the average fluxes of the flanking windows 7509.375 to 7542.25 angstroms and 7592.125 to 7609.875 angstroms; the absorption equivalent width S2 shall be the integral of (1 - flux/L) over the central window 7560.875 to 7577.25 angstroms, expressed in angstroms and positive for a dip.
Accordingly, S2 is 1.0 angstroms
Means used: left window 26.1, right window 32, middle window 27.6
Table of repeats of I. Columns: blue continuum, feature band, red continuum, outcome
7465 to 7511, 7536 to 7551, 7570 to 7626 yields -1.2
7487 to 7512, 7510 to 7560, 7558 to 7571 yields -1.5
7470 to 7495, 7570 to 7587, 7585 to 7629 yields 1.4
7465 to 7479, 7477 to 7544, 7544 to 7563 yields 4.9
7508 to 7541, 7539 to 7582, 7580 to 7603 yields -0.1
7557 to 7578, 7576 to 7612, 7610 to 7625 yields -2.0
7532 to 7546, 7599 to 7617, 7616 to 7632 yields -3.0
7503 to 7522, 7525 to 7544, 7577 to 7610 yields -1.3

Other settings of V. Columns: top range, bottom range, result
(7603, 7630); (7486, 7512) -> 1.11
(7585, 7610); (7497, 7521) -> 1.28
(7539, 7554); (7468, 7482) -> 1.14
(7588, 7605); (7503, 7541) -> 1.34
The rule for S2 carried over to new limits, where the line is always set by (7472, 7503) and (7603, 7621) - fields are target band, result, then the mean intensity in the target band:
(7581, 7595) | 0.21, 28.5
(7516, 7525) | 1.92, 22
